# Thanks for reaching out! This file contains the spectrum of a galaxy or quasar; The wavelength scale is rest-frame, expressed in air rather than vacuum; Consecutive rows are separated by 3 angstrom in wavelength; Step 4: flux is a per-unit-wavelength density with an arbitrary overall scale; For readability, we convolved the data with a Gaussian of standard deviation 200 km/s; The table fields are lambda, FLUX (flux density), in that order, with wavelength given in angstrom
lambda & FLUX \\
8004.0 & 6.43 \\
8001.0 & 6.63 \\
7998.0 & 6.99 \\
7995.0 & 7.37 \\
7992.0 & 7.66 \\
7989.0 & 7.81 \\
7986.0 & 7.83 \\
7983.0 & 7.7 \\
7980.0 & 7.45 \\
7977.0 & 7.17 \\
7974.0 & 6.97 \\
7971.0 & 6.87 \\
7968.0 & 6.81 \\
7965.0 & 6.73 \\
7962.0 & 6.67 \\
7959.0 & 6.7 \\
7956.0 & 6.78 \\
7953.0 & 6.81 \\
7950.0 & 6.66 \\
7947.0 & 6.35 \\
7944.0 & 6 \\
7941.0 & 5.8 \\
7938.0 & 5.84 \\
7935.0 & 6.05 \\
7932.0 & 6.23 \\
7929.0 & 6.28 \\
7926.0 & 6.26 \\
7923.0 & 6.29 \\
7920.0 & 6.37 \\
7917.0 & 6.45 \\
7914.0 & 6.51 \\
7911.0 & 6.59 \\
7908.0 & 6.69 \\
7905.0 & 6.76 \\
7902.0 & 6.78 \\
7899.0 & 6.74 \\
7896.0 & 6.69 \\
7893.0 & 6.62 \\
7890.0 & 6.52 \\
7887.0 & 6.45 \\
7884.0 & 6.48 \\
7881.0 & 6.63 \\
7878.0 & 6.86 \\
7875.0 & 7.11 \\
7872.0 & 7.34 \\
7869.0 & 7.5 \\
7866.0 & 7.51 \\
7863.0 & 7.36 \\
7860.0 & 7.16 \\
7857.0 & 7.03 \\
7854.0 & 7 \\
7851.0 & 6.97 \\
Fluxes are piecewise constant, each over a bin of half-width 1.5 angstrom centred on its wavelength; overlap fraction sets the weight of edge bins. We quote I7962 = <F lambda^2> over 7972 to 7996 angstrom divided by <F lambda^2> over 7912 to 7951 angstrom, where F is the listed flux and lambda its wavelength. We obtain 1.2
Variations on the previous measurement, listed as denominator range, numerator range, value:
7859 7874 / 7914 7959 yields 0.87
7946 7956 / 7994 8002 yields 1.07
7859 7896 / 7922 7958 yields 0.92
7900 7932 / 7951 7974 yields 1.06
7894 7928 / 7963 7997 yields 1.13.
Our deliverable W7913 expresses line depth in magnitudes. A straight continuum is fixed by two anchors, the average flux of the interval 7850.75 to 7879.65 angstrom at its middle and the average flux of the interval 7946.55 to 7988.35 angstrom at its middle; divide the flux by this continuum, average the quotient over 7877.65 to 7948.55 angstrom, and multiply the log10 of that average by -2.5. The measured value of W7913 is 0.11 mag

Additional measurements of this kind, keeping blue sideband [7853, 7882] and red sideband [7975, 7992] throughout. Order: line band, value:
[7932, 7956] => 0.19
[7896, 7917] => 0.10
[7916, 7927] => 0.16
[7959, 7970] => 0.12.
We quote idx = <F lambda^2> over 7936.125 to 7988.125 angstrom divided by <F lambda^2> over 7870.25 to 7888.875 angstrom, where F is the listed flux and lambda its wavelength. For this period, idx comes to 1.0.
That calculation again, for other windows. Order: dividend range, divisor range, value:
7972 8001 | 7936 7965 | 1.16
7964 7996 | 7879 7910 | 1.13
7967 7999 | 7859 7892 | 1.08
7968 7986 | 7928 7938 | 1.20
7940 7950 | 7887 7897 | 0.95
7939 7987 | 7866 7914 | 1.02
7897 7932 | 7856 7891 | 0.94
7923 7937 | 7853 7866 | 0.88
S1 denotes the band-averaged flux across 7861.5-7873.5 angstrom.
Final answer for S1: 7.43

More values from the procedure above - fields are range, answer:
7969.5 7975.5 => 6.92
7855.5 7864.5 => 7.18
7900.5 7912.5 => 6.7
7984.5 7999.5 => 7.53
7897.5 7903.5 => 6.76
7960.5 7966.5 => 6.7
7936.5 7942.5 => 5.82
